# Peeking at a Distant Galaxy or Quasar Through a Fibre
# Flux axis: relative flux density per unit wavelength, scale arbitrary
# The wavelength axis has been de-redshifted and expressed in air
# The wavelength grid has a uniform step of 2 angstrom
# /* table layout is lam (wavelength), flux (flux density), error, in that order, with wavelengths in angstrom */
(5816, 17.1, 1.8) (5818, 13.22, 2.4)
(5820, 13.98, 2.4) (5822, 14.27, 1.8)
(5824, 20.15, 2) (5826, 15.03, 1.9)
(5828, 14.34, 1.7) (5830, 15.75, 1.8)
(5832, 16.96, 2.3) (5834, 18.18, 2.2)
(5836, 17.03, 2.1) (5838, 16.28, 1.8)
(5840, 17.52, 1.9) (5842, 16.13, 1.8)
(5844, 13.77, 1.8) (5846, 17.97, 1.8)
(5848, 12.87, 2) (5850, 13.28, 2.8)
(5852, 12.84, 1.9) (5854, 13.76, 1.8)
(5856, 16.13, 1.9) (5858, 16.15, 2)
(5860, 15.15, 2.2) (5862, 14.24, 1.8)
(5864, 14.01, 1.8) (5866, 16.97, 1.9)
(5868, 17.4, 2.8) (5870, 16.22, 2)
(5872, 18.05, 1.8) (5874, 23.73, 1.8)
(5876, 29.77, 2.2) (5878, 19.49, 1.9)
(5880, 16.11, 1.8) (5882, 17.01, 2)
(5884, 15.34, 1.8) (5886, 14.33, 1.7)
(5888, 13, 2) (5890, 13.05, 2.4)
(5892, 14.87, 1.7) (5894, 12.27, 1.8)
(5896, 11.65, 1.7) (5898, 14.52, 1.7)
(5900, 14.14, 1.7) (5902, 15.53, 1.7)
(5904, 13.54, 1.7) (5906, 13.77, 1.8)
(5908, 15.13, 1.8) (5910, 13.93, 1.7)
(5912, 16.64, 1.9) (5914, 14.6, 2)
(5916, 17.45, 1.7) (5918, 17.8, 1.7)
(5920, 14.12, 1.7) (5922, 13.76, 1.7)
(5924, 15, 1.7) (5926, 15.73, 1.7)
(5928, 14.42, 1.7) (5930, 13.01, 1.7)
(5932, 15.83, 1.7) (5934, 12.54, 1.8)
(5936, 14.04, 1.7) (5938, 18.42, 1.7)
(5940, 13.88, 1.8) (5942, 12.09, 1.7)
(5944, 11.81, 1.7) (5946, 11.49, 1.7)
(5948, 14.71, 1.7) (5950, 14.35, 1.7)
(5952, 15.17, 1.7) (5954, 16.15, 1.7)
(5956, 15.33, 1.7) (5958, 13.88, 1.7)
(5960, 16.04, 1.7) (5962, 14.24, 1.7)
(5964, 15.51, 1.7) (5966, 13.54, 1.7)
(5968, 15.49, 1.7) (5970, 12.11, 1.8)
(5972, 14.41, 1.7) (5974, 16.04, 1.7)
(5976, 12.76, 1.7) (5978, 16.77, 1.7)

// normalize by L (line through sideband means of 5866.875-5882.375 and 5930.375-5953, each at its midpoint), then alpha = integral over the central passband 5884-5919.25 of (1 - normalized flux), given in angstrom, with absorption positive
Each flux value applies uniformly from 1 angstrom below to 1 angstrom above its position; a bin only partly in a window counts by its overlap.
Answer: 5.81 angstrom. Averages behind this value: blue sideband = 19.8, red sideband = 14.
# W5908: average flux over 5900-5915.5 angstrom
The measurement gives 14.8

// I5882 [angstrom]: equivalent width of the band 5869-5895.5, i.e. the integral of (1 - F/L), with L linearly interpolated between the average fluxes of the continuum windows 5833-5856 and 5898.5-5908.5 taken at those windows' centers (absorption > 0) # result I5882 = -4.1 angstrom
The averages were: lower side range 15.5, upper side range 14.4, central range 17.1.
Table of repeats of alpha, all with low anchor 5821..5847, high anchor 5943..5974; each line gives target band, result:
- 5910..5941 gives -0.46 angstrom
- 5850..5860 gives 0.90 angstrom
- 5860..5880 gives -3.49 angstrom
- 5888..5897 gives 1.44 angstrom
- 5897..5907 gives 0.64 angstrom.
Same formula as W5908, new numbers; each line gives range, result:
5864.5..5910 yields 16.1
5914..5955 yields 14.6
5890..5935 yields 14.5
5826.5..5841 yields 16.5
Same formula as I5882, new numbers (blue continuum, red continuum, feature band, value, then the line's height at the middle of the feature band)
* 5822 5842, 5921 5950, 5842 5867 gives 2.0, 16.1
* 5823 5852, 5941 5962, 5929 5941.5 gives -0.1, 14.4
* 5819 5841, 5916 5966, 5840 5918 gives -0.8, 15.6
